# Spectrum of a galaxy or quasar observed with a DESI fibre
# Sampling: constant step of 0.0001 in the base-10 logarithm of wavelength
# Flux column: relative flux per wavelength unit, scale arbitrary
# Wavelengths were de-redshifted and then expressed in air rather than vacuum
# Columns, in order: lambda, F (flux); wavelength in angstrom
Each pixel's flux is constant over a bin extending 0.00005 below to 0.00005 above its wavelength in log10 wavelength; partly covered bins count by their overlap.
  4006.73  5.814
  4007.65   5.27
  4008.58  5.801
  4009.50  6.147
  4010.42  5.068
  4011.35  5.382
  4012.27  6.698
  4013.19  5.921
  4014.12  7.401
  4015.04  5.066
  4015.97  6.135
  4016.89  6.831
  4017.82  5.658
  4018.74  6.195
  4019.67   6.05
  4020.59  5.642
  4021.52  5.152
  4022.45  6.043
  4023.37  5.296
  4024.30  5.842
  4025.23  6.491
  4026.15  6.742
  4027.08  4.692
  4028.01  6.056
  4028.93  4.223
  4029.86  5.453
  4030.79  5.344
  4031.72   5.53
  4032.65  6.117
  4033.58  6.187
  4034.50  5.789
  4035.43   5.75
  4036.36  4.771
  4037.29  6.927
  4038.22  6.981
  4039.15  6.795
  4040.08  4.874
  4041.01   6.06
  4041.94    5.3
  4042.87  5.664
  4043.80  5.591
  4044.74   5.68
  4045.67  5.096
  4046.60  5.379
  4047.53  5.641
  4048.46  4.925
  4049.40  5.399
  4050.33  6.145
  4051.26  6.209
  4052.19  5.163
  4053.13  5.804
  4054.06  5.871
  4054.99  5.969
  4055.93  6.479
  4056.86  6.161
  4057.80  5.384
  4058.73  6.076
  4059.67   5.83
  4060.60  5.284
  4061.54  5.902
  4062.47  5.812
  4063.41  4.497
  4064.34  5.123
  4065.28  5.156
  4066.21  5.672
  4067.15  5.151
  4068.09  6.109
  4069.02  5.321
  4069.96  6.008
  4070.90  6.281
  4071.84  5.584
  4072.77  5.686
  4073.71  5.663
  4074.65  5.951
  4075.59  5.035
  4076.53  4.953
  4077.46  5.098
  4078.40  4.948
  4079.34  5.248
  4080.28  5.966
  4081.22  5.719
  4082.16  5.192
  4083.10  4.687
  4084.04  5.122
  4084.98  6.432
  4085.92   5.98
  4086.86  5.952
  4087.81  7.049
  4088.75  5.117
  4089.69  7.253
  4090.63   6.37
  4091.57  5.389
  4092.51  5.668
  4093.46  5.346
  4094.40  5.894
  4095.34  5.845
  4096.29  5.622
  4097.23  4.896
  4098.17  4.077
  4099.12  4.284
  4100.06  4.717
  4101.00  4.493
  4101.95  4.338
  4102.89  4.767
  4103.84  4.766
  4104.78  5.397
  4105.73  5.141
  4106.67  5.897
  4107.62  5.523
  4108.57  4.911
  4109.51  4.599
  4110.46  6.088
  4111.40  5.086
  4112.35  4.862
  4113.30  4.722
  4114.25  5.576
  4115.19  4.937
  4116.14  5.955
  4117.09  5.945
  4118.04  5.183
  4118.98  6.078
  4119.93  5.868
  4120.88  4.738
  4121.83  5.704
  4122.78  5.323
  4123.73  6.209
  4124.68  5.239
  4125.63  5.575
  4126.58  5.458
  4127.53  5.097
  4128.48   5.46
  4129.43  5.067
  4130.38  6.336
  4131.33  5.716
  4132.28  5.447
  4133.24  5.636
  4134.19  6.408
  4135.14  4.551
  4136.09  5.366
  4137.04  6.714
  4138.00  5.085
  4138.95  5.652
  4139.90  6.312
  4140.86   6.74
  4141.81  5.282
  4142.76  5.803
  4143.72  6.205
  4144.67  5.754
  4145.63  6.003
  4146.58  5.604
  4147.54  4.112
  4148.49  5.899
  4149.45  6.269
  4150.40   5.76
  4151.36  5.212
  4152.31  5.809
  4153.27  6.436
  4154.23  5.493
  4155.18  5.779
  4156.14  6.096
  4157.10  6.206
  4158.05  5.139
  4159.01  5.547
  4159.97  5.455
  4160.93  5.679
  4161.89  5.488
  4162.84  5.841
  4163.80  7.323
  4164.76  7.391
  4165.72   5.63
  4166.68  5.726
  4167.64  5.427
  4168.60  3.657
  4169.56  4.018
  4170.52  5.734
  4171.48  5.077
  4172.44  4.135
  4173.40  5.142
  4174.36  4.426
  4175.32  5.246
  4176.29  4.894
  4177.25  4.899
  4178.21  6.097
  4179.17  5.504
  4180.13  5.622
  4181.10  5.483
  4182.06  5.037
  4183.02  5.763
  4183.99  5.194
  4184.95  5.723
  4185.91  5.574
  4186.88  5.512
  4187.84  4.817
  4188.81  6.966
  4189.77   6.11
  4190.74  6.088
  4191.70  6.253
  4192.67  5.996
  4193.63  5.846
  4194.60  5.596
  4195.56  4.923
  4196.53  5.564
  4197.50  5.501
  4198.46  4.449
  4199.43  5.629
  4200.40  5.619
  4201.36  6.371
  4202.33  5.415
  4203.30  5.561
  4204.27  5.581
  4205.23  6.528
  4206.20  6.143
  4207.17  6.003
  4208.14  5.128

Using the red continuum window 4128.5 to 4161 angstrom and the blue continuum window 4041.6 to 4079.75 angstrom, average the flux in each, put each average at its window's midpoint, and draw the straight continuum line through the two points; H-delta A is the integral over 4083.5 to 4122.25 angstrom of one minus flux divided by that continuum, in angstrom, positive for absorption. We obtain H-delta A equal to 1.65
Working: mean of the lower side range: 5.57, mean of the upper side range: 5.72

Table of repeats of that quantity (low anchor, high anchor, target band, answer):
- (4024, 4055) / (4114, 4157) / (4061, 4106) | 2.1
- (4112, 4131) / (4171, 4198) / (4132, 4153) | -1.0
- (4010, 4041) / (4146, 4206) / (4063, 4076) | 0.6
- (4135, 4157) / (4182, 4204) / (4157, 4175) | 1.0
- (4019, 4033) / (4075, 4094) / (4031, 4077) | -0.4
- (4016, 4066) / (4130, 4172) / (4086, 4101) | 0.4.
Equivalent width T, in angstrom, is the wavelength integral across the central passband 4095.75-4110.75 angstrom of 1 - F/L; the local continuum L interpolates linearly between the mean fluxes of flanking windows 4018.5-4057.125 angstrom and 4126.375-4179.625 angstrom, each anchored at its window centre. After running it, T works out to 1.8 angstrom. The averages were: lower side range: 5.74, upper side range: 5.58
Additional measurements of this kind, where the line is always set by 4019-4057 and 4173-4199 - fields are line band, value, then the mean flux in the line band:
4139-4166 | -1.6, 5.87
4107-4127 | 0.7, 5.41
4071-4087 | 0.5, 5.49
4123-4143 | -0.3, 5.67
